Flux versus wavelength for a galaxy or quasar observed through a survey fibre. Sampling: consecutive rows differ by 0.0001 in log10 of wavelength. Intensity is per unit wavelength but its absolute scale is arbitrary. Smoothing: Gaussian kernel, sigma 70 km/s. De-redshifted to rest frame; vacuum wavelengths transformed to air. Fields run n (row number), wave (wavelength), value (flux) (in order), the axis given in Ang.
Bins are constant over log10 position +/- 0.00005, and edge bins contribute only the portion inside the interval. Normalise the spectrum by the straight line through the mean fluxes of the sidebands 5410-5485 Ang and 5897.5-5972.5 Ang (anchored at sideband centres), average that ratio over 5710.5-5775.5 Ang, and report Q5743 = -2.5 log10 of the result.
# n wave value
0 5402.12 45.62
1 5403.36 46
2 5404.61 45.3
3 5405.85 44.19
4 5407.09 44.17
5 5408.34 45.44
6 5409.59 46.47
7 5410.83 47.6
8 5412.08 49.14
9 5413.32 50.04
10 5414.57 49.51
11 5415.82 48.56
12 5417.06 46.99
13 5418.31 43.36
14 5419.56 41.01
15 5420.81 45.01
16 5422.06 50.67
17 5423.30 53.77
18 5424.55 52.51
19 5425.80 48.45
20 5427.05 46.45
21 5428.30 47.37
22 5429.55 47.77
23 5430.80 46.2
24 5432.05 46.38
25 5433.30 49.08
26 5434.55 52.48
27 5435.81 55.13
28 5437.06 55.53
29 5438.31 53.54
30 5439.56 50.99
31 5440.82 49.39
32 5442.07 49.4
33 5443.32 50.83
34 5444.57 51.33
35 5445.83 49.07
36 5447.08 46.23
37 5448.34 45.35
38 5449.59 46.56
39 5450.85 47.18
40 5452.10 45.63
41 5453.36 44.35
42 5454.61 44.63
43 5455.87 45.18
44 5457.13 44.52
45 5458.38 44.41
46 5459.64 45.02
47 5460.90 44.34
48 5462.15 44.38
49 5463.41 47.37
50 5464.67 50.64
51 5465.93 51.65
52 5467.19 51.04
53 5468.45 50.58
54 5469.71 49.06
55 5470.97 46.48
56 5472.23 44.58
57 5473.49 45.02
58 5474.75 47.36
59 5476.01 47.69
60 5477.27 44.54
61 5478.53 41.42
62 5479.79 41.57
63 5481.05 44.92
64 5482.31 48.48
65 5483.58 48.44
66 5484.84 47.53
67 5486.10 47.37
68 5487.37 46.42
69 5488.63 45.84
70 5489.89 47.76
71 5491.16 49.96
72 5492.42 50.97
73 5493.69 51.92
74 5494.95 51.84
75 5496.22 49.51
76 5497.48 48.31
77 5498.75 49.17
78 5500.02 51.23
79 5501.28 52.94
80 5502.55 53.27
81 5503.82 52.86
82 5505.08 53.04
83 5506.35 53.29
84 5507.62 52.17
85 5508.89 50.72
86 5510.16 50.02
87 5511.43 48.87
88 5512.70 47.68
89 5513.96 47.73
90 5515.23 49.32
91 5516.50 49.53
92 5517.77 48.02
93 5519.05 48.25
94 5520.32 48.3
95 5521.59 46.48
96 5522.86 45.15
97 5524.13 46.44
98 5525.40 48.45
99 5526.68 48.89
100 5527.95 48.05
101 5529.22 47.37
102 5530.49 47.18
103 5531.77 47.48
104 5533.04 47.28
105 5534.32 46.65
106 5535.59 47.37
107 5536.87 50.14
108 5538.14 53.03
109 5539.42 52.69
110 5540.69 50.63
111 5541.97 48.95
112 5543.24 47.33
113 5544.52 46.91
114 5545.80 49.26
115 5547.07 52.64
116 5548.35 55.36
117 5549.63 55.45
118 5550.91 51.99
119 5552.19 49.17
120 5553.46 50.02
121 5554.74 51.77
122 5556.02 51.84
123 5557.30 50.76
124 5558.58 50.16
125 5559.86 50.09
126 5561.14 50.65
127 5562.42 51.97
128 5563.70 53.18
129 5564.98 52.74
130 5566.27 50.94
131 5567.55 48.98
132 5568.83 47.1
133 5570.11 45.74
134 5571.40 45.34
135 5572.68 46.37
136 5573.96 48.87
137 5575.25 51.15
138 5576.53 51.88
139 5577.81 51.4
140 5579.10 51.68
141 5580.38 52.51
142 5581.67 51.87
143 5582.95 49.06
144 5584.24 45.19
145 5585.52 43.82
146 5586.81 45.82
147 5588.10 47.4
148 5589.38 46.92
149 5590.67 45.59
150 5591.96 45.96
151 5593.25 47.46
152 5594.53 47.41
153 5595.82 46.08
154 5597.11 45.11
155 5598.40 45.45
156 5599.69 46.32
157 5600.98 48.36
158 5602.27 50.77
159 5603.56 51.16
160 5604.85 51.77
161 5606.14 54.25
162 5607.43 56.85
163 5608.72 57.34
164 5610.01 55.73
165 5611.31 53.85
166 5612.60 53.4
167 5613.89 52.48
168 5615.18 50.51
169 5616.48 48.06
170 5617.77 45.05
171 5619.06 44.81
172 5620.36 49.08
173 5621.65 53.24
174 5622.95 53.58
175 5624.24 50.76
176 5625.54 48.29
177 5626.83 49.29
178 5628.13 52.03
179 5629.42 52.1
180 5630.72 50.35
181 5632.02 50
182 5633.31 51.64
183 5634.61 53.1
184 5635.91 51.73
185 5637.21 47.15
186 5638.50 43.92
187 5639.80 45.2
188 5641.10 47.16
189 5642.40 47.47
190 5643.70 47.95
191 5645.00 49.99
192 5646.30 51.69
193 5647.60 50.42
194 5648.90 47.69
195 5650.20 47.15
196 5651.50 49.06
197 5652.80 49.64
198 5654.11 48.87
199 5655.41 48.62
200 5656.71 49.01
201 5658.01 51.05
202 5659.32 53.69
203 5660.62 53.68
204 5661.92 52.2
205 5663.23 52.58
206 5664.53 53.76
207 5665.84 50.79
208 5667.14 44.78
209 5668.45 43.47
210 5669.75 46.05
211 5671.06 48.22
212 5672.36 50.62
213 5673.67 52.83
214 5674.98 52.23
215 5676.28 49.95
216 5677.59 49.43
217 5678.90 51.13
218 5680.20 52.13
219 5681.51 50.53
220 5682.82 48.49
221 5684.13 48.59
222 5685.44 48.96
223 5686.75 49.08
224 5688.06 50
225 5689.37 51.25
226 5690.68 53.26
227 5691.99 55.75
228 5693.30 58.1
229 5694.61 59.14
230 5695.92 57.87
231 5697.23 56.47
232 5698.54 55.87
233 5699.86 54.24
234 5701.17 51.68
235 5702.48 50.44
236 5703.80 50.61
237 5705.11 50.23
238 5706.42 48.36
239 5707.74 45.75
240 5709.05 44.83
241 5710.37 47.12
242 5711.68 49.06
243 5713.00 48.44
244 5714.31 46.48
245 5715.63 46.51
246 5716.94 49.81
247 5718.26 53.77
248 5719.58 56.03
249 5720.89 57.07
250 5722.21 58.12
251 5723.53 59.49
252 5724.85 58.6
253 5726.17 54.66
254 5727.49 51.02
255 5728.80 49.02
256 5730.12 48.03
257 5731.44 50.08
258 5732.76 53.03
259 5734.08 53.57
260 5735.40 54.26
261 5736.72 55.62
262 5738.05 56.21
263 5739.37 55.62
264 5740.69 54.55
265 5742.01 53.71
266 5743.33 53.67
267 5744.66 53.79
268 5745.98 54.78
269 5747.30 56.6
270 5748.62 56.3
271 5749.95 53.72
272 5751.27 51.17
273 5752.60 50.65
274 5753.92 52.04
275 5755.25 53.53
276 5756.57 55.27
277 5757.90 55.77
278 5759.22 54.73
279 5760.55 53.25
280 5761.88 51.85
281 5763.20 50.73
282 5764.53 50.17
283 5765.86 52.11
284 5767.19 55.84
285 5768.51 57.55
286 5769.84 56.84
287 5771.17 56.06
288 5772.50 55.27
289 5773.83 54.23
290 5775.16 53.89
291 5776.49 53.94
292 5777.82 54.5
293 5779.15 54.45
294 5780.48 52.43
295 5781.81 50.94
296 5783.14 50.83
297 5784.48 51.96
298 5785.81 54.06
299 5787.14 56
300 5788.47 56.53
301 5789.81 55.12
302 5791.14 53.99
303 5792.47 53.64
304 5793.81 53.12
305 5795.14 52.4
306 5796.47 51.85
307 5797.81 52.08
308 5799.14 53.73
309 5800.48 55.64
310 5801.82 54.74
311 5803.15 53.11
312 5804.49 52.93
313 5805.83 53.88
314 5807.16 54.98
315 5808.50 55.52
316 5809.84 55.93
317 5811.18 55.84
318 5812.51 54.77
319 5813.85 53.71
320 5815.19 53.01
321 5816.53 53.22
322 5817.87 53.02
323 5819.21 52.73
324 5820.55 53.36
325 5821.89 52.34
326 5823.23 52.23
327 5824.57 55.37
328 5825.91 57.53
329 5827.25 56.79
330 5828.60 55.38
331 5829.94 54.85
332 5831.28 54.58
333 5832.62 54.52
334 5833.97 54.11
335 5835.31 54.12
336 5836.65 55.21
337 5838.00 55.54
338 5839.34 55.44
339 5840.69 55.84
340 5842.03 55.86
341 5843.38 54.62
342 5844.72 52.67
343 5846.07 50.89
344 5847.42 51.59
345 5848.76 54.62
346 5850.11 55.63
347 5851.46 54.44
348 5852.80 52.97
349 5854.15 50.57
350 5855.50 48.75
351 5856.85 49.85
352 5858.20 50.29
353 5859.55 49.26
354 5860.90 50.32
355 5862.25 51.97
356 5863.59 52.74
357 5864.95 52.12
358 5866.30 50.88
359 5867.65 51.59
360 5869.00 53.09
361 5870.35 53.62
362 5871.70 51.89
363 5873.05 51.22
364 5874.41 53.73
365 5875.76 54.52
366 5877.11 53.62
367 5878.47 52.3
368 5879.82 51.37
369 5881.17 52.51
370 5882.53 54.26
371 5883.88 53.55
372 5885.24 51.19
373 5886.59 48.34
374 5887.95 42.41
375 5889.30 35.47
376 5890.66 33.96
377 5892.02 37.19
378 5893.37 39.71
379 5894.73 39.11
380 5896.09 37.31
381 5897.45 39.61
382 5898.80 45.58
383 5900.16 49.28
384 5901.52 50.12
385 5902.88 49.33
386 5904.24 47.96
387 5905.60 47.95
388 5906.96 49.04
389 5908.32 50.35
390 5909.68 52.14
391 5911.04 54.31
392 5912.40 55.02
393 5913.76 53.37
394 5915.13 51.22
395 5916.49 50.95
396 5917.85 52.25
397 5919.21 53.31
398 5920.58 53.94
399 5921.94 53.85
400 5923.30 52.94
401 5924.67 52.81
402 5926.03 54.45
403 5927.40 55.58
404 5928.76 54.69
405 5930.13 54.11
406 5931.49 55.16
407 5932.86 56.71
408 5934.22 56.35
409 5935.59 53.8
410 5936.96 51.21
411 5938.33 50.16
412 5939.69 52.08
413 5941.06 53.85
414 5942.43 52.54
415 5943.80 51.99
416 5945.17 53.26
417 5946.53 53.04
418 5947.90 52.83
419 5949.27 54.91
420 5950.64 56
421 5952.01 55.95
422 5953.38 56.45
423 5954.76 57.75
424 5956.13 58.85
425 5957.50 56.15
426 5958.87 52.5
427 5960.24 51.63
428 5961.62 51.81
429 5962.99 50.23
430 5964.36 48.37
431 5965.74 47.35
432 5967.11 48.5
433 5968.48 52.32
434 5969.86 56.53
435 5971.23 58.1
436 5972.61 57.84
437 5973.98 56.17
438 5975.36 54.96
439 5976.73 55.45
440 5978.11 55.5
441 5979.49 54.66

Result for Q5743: -0.06 mag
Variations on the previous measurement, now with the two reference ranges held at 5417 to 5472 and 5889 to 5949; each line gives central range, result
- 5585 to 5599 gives 0.06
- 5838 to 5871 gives -0.06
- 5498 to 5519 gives -0.05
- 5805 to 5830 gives -0.10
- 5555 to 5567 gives -0.06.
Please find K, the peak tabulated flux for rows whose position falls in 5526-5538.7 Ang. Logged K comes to 53.03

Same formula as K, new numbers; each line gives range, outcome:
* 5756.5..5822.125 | 57.55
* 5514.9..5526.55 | 49.53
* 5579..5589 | 52.51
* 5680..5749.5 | 59.49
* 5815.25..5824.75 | 55.37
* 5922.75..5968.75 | 58.85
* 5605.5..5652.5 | 57.34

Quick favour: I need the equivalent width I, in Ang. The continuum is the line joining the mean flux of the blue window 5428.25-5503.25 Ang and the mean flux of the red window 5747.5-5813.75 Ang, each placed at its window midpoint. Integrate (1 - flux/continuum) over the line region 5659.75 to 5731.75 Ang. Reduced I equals 1.28 Ang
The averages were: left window 48.1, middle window 51.4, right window 53.9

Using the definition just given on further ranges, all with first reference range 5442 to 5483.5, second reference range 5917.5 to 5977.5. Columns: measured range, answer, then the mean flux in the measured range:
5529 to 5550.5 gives -0.9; 49.8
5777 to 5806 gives -1.1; 53.5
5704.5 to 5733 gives -0.4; 51.1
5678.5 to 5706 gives -1.4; 52.6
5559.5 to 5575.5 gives -0.4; 49.4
